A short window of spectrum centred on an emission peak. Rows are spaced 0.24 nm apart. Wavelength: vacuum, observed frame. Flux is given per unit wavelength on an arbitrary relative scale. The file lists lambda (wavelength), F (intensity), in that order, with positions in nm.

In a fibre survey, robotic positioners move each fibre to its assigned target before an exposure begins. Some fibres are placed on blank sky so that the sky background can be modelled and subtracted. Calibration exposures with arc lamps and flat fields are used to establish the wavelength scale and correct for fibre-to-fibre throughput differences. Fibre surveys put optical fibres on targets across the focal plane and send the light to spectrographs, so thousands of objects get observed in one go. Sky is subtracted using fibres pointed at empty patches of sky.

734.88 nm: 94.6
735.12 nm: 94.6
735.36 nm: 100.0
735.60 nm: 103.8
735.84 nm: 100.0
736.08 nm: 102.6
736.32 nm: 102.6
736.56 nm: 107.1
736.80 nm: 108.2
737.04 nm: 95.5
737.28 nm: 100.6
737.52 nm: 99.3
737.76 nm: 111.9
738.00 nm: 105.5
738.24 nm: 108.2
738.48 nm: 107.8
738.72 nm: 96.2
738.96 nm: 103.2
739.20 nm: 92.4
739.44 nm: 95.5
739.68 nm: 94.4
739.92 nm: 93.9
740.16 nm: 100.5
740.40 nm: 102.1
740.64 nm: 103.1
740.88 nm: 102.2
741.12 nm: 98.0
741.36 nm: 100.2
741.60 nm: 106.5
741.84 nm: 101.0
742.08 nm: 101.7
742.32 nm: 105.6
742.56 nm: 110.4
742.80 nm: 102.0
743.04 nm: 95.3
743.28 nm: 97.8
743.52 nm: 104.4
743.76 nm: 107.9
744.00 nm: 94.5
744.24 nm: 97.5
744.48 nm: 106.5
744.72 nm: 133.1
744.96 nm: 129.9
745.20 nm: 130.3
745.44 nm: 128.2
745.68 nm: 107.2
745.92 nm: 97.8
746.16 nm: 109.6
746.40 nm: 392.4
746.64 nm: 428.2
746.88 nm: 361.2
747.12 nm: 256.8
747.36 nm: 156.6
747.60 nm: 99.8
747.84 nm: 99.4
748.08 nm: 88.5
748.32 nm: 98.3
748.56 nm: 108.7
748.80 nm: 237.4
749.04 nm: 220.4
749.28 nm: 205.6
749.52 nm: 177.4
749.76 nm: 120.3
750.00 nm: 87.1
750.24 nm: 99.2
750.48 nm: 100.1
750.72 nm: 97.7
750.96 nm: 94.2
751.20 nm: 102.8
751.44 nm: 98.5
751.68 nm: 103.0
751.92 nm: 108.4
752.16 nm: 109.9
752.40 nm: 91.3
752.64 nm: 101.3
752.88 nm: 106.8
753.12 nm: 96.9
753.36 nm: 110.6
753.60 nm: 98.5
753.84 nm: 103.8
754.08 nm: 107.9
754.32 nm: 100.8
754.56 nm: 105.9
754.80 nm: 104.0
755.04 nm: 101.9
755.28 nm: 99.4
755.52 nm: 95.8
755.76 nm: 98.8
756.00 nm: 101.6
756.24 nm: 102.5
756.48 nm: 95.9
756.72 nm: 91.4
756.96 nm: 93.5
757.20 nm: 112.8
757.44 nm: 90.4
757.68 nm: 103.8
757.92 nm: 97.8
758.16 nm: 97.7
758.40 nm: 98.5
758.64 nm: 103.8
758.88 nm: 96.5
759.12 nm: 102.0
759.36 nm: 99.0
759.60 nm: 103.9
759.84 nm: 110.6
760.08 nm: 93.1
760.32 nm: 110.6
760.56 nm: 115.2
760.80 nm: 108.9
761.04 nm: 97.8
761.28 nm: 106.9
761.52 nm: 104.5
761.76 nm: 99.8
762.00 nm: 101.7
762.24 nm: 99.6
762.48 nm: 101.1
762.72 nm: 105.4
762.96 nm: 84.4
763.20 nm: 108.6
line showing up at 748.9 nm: [N II] 6583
